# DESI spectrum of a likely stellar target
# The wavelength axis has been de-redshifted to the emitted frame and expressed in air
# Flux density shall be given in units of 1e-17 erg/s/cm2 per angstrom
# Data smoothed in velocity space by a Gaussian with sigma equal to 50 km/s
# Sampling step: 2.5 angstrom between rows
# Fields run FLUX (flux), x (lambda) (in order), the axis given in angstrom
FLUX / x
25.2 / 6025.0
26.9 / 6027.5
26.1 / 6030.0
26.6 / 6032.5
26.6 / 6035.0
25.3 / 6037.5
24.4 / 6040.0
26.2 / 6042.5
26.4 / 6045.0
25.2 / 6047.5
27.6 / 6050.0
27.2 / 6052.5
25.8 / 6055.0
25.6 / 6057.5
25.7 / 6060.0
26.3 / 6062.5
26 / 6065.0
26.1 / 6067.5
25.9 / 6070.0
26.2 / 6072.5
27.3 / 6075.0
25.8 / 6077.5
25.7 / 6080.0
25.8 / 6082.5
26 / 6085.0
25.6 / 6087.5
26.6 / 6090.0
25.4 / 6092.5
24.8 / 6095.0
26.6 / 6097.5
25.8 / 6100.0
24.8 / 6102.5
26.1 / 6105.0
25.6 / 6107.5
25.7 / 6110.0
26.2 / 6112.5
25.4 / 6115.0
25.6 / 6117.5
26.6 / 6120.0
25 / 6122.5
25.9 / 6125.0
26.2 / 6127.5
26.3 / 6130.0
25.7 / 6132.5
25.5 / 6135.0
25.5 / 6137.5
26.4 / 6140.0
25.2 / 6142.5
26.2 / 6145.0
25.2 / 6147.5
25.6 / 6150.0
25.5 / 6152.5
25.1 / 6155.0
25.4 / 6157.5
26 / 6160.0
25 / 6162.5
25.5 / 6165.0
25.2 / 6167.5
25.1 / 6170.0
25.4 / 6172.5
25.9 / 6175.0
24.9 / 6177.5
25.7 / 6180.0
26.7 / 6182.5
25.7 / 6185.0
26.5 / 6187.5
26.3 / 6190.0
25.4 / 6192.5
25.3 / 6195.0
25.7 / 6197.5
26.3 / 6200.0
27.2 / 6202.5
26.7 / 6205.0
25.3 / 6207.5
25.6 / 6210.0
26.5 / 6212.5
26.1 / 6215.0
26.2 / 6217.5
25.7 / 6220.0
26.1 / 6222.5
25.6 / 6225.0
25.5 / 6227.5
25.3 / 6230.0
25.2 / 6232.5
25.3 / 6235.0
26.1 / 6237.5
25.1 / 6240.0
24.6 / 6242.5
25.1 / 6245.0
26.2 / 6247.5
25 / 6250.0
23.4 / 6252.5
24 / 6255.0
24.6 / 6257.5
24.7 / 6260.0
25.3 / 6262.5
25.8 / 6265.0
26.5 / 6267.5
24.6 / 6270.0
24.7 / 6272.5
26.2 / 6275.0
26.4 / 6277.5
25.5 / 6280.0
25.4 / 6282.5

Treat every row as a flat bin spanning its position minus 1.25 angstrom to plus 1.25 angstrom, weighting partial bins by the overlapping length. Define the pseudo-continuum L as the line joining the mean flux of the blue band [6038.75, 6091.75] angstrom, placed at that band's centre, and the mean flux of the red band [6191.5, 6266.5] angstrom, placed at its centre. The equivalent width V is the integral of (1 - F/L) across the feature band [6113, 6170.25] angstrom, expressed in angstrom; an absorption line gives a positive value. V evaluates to 0.4 angstrom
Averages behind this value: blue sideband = 26.1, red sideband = 25.5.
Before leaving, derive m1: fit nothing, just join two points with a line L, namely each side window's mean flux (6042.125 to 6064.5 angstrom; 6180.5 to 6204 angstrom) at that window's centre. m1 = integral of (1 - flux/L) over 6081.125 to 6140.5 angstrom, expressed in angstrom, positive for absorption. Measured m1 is 0.9 angstrom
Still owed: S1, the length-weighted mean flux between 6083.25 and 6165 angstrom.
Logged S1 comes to 25.7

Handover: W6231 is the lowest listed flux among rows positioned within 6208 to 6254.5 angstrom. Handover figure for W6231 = 23.4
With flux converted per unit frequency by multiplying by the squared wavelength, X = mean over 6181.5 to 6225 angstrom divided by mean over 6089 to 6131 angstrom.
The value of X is 1.0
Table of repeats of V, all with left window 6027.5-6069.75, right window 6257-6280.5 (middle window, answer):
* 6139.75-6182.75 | 0.43 angstrom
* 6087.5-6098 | 0.08 angstrom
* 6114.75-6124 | 0.07 angstrom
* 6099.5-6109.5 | 0.14 angstrom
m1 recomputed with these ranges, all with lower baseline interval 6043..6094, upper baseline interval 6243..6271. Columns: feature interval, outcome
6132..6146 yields 0.0 angstrom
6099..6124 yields 0.2 angstrom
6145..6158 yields 0.1 angstrom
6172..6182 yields 0.0 angstrom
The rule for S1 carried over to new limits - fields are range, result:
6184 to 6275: 25.5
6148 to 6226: 25.8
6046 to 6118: 26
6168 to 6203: 25.8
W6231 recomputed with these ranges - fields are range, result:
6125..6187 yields 24.9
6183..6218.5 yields 25.3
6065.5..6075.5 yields 25.9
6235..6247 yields 24.6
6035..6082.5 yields 24.4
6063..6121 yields 24.8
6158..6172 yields 25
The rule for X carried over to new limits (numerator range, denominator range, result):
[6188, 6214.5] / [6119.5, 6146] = 1.03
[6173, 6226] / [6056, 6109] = 1.04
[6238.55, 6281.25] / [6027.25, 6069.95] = 1.03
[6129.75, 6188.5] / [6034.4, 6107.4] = 1.02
